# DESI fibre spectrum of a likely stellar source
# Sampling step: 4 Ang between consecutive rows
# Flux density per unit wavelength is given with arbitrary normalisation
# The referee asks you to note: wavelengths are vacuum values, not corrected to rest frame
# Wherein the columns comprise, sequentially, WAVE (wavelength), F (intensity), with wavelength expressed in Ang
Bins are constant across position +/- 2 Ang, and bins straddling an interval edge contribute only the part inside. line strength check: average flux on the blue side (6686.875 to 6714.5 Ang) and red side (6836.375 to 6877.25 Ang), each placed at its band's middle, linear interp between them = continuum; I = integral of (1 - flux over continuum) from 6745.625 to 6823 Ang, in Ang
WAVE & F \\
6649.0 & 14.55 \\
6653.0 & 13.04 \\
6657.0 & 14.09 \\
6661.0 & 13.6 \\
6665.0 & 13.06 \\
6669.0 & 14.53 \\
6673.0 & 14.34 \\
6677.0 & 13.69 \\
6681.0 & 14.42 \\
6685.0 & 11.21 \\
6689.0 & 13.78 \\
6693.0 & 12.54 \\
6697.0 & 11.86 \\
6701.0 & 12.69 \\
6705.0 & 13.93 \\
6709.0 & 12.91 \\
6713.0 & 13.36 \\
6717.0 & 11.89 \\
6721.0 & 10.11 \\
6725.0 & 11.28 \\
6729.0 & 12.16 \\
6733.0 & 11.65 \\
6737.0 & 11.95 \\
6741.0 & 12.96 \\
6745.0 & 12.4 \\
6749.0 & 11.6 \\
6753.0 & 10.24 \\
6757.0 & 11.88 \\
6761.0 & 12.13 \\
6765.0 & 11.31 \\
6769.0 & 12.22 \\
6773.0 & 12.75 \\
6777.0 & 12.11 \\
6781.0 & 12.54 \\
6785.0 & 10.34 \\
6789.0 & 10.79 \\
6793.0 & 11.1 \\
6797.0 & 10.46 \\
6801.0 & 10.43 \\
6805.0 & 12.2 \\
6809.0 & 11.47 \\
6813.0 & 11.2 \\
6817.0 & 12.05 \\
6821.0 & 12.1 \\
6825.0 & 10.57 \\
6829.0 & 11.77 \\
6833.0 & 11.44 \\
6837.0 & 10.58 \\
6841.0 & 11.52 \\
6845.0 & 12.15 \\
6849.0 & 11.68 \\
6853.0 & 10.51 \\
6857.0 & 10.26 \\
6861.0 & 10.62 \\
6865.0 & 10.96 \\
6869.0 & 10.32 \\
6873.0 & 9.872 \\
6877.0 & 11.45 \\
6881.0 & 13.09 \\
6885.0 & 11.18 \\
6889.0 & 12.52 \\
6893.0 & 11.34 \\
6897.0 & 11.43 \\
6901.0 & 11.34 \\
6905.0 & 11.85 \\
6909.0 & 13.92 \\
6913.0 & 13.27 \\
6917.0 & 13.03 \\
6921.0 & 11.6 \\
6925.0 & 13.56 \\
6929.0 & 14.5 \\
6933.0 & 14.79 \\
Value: 2.1 Ang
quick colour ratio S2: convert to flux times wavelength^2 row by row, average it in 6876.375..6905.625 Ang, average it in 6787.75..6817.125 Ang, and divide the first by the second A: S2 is 1.08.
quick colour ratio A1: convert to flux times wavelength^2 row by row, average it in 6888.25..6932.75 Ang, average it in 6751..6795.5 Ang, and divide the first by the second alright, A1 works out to 1.14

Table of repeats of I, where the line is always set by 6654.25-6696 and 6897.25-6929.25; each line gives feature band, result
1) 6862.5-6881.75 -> 2.77 Ang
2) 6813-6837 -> 2.82 Ang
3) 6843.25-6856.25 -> 1.61 Ang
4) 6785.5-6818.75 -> 4.84 Ang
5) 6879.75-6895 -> 0.98 Ang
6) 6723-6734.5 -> 1.39 Ang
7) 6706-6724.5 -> 1.73 Ang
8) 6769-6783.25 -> 0.82 Ang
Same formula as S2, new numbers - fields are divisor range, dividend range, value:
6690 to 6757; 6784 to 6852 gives 0.96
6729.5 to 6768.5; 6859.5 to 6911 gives 1.02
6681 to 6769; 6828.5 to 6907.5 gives 0.97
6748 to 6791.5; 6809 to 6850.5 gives 1.01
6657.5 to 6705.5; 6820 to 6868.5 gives 0.88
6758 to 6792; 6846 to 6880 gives 0.94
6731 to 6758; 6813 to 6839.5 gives 0.99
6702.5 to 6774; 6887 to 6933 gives 1.11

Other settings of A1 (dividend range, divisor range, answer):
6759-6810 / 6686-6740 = 0.96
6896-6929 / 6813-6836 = 1.13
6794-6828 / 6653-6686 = 0.86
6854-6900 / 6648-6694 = 0.88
